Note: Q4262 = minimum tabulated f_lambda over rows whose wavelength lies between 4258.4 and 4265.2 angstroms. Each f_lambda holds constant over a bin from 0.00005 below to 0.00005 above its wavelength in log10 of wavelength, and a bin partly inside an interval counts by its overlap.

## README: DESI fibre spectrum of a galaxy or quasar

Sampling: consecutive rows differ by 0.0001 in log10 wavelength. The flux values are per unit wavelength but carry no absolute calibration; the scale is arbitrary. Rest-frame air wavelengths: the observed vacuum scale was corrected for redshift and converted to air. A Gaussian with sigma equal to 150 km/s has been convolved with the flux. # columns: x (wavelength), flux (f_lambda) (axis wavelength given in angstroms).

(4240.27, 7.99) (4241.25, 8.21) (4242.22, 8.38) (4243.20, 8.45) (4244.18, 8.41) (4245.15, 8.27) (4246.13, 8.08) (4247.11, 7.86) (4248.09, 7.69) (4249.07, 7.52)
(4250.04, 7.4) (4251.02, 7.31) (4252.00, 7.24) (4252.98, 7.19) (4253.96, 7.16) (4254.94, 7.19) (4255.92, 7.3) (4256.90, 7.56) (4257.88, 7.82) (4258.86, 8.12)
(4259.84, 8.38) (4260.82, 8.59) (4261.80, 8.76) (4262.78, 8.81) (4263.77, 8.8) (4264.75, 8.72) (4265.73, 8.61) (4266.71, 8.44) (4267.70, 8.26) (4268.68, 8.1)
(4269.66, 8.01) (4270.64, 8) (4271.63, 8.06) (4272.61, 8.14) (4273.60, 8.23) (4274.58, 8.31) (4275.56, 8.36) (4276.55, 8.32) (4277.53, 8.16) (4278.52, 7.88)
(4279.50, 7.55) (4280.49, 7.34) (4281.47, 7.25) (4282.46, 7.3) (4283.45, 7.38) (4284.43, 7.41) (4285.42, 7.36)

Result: 8.12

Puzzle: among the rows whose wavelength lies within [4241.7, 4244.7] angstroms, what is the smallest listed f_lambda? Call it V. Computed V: 8.38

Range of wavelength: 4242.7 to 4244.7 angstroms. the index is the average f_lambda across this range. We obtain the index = 8.43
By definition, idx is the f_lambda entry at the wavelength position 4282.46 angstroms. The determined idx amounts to 7.3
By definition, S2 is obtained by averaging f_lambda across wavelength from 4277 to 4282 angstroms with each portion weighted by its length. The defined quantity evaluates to 7.64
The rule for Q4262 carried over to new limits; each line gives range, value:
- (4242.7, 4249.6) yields 7.52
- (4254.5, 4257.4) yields 7.19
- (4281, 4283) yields 7.25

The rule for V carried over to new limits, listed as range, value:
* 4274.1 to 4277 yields 8.31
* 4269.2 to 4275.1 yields 8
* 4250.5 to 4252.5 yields 7.24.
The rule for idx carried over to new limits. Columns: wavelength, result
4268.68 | 8.1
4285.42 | 7.36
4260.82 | 8.59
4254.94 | 7.19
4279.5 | 7.55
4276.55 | 8.32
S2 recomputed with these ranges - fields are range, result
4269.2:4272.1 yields 8.01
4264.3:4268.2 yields 8.5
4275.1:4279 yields 8.17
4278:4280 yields 7.7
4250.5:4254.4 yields 7.22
